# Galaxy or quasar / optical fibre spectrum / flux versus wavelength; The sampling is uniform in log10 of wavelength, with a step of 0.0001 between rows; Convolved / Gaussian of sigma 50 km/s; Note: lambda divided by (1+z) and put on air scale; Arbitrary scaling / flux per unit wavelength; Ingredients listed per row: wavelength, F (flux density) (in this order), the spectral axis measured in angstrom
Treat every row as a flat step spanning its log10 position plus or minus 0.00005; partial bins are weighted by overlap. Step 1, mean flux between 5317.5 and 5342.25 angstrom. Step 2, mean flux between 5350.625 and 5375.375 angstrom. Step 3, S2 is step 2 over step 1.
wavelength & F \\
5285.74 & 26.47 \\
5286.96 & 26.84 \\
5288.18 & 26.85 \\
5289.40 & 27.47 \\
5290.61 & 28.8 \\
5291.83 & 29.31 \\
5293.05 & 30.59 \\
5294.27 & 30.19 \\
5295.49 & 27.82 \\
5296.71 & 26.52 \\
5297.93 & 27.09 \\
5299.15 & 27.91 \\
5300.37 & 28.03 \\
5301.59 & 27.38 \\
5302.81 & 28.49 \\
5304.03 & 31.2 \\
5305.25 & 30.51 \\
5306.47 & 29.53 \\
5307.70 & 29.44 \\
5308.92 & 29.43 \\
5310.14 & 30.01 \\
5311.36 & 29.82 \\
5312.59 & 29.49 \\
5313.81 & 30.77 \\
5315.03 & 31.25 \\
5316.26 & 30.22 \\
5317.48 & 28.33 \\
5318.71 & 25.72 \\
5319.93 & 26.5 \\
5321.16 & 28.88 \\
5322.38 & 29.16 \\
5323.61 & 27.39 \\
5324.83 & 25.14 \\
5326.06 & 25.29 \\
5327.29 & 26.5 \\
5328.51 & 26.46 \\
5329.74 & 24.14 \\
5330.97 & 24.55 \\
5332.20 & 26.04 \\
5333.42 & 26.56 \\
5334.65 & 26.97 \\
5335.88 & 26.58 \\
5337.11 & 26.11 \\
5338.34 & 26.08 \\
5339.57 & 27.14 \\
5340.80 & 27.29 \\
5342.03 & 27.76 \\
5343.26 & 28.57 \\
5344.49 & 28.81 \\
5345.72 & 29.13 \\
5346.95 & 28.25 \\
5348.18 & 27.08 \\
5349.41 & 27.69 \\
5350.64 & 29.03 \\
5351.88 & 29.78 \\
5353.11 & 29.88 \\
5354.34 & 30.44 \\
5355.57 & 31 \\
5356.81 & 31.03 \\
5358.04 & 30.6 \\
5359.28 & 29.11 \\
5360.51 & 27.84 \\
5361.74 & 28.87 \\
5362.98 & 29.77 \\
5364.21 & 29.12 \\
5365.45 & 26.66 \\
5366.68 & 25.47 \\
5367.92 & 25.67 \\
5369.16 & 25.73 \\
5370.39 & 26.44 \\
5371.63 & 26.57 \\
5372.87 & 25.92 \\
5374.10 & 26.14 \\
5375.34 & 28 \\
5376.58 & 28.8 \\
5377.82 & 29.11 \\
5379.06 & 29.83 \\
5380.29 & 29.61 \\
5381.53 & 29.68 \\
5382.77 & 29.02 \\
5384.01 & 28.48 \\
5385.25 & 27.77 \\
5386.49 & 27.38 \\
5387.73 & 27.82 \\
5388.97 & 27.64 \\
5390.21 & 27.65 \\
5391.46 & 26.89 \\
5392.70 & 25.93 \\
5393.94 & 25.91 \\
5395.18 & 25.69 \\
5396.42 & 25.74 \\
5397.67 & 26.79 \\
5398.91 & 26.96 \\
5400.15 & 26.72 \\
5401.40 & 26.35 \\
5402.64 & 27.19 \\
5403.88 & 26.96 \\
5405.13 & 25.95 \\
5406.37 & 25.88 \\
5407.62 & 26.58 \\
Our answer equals 1.1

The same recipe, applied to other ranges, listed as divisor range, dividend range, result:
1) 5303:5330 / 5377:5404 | 0.97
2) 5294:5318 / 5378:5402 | 0.94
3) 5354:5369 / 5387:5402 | 0.93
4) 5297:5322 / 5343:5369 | 0.99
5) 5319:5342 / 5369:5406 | 1.03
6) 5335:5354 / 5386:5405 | 0.96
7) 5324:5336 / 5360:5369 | 1.07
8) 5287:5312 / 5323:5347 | 0.93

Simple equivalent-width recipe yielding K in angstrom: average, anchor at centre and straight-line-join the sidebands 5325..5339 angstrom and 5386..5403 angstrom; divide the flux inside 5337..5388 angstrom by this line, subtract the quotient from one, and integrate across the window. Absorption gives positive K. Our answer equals -3.7 angstrom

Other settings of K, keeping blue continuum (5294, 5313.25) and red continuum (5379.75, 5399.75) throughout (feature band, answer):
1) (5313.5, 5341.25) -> 1.4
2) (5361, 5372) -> 0.3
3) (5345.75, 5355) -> -0.3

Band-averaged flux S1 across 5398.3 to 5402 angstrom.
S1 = 26.7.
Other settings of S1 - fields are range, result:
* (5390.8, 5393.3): 26.4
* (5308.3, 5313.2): 29.7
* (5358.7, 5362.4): 28.6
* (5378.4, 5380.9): 29.8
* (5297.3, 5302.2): 27.6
